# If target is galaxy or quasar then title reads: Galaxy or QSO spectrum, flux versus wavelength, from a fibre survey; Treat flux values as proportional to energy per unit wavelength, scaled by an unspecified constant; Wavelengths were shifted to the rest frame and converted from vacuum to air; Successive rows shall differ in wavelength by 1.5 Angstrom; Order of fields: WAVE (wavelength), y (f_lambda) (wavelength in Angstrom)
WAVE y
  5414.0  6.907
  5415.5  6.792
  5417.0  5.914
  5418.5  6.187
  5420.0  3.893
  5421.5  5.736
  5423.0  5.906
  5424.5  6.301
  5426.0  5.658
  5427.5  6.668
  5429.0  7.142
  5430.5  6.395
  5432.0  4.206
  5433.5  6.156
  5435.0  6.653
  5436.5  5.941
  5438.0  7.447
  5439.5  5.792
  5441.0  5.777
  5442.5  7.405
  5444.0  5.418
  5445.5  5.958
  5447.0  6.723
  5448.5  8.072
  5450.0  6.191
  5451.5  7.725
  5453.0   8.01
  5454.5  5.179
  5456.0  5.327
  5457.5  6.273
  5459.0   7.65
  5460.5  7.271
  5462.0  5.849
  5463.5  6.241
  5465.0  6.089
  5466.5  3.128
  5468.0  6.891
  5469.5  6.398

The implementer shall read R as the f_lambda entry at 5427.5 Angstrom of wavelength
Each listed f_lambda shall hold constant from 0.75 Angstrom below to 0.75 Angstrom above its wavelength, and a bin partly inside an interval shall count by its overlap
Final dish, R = 6.668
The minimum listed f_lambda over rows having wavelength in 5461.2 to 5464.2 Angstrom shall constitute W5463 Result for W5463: 5.849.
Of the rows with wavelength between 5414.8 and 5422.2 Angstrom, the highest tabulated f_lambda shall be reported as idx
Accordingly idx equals 6.792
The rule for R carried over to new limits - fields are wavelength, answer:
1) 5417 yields 5.914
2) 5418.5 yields 6.187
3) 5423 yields 5.906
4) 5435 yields 6.653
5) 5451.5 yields 7.725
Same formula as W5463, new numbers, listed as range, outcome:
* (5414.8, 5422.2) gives 3.893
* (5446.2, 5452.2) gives 6.191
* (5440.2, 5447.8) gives 5.418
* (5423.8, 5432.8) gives 4.206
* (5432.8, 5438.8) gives 5.941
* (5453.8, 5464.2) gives 5.179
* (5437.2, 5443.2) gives 5.777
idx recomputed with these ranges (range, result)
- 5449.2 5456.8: 8.01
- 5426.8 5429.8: 7.142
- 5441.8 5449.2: 8.072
